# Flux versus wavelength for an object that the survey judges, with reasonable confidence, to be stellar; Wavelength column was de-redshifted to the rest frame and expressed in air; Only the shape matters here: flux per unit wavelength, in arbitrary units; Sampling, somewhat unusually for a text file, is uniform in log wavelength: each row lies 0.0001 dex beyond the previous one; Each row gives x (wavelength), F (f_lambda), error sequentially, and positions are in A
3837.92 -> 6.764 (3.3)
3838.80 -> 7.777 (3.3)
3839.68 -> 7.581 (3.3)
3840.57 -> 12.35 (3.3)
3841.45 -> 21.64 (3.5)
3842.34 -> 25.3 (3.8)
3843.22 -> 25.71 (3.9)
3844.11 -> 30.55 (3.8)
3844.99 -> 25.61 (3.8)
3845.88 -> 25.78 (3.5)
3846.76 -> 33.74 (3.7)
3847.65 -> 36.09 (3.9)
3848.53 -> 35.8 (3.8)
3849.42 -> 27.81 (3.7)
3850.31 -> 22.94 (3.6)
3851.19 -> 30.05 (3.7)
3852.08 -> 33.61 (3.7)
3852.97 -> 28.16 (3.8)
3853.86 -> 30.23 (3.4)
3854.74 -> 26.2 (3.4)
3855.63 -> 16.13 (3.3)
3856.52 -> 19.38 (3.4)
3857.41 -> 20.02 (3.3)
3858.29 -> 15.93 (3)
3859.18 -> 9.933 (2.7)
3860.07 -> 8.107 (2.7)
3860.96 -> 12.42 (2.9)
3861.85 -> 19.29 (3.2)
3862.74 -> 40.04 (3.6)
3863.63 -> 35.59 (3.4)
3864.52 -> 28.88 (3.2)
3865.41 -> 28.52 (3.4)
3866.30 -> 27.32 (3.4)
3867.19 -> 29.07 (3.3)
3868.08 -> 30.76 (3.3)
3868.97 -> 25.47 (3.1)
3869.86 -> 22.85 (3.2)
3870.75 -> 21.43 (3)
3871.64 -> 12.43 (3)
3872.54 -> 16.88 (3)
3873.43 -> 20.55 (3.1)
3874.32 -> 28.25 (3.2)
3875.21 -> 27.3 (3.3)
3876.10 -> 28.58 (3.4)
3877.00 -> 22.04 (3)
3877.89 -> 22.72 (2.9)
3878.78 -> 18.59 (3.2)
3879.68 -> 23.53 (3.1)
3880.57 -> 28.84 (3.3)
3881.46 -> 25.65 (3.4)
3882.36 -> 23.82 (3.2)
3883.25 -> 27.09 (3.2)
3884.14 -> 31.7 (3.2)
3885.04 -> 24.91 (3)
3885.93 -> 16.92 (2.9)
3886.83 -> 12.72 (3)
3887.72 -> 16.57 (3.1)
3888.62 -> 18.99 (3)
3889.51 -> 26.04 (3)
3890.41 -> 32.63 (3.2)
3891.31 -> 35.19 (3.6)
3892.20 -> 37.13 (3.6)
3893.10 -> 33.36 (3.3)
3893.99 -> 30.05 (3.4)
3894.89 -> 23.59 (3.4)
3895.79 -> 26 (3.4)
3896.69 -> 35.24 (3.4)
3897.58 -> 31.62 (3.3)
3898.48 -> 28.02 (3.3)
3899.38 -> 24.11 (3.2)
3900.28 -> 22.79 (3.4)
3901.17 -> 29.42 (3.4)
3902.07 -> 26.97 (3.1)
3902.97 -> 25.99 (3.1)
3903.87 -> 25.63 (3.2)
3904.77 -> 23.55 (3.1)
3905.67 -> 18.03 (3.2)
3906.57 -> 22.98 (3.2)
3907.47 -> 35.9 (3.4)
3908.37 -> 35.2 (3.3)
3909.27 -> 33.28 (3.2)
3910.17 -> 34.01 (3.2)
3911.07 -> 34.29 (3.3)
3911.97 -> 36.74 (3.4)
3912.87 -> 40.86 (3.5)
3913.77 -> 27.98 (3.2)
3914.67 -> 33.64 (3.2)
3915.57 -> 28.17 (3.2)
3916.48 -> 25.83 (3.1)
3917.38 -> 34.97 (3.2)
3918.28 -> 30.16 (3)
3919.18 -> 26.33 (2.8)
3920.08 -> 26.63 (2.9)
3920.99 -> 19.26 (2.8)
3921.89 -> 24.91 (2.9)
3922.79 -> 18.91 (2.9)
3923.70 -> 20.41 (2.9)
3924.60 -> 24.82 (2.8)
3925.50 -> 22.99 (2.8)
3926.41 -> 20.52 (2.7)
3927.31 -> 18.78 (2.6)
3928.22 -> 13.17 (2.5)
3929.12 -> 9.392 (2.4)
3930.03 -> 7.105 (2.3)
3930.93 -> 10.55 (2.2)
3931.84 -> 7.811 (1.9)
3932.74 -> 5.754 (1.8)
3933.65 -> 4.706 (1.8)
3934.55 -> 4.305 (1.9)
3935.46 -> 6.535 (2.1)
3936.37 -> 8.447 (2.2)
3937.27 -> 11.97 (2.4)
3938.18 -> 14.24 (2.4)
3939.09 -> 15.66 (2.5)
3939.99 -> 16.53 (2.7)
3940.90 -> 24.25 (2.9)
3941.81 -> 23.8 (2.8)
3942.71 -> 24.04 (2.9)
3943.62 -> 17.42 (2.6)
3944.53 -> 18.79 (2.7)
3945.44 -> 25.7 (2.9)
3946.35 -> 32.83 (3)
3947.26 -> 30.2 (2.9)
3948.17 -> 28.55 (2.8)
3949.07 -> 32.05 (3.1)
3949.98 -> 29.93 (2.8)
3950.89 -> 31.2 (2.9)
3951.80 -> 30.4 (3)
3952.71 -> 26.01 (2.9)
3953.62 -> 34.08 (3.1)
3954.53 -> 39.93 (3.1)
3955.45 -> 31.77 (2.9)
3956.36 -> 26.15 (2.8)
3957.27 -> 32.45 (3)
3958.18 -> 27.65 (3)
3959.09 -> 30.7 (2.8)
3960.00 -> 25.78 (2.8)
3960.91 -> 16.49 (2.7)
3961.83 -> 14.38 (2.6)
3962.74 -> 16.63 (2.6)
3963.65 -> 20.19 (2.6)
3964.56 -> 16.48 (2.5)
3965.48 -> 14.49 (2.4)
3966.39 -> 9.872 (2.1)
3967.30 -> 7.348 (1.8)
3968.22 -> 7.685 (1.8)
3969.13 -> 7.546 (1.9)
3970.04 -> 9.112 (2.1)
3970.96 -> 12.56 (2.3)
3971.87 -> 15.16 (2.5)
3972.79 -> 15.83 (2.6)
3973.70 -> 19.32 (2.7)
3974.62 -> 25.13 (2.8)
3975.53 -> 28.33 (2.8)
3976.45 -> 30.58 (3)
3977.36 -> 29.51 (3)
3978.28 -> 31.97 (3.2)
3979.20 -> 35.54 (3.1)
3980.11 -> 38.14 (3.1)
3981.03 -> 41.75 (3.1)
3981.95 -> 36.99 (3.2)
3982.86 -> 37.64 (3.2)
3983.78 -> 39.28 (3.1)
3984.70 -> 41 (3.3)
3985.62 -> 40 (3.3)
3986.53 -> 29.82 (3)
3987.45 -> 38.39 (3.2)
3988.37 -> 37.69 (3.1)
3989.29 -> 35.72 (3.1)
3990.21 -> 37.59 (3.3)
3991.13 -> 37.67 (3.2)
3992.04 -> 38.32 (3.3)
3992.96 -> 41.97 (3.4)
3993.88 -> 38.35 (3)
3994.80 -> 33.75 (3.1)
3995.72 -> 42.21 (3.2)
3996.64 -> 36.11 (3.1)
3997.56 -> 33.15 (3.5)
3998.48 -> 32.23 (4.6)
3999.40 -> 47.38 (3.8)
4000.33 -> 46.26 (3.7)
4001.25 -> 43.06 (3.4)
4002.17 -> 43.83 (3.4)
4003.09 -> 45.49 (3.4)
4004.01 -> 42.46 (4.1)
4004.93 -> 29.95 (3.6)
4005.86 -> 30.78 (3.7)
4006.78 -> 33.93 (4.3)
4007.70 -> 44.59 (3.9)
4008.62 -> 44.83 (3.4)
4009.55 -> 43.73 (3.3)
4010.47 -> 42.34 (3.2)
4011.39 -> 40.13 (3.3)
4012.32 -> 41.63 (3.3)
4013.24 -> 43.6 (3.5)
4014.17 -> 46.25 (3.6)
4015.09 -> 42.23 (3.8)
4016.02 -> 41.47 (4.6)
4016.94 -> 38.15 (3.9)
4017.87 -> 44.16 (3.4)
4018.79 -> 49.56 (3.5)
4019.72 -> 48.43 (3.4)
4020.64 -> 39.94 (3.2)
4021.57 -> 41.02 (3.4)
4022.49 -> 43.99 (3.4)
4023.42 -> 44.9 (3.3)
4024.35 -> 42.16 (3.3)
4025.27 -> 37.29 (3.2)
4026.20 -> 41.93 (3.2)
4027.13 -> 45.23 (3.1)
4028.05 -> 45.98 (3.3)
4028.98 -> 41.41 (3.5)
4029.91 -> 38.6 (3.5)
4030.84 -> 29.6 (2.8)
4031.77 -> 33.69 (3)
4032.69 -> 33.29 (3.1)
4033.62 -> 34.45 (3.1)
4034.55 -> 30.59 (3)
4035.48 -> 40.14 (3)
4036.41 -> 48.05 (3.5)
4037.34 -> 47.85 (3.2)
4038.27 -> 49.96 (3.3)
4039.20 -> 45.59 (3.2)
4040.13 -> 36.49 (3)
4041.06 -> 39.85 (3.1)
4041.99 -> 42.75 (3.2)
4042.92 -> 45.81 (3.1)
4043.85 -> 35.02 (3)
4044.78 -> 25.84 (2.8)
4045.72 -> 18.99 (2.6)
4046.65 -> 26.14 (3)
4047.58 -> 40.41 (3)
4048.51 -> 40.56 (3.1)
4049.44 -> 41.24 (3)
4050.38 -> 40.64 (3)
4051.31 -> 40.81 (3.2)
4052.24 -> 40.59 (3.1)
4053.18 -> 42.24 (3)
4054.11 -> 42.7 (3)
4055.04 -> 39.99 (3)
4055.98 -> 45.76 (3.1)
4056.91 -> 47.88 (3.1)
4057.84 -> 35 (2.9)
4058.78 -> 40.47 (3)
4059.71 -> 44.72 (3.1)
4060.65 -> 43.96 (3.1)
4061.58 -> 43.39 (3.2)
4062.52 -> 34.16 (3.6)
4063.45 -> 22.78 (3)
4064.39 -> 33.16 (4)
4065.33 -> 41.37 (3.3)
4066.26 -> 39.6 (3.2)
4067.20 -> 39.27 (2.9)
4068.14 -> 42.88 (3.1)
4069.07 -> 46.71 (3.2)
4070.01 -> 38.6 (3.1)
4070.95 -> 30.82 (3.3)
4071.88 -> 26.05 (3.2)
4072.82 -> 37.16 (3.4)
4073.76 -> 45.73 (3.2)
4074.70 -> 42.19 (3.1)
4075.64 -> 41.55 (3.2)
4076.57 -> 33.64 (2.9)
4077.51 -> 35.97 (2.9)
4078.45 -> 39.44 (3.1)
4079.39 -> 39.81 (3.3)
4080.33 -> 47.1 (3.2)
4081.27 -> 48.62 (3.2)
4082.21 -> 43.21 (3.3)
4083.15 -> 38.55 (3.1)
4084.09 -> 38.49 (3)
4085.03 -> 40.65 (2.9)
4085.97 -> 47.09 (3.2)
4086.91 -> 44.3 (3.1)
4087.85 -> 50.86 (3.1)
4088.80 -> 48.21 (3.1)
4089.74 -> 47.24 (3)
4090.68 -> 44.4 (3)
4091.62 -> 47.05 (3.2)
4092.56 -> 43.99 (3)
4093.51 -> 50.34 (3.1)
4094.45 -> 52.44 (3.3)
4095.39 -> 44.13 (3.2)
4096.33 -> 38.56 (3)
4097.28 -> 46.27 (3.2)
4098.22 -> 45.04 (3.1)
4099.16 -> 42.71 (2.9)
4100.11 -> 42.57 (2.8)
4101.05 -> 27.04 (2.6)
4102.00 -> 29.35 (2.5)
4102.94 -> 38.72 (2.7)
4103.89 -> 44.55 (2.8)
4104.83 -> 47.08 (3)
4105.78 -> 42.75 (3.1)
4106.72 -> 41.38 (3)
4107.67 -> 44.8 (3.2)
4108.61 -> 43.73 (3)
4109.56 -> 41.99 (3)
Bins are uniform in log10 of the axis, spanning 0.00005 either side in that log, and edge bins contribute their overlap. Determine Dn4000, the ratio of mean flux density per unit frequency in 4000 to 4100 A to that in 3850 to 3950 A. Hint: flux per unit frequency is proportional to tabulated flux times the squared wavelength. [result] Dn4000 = 1.9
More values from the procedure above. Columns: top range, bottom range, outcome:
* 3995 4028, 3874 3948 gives 1.85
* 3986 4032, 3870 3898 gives 1.71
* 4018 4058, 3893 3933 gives 1.69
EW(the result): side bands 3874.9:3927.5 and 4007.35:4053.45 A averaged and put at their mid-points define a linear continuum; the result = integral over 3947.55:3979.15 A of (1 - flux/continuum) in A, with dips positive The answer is 9.7 A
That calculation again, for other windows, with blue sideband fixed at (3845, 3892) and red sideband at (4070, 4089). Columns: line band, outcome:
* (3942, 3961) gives 1.7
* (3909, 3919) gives -1.5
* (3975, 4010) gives -3.7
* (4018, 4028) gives -1.9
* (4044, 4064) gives 0.5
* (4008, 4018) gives -1.9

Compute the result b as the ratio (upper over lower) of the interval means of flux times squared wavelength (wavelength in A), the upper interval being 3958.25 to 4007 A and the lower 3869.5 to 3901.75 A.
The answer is 1.3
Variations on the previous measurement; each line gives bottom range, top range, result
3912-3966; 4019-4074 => 1.87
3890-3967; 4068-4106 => 1.89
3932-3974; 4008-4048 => 2.11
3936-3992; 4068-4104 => 1.72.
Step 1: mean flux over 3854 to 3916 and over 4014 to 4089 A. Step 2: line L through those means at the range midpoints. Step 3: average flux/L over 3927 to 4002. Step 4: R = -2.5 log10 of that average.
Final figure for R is 0.285 mag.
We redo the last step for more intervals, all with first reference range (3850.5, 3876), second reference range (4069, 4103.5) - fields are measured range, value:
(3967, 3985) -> 0.28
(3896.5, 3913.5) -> -0.09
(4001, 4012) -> -0.15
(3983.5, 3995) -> -0.12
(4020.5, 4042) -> -0.09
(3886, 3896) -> -0.01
